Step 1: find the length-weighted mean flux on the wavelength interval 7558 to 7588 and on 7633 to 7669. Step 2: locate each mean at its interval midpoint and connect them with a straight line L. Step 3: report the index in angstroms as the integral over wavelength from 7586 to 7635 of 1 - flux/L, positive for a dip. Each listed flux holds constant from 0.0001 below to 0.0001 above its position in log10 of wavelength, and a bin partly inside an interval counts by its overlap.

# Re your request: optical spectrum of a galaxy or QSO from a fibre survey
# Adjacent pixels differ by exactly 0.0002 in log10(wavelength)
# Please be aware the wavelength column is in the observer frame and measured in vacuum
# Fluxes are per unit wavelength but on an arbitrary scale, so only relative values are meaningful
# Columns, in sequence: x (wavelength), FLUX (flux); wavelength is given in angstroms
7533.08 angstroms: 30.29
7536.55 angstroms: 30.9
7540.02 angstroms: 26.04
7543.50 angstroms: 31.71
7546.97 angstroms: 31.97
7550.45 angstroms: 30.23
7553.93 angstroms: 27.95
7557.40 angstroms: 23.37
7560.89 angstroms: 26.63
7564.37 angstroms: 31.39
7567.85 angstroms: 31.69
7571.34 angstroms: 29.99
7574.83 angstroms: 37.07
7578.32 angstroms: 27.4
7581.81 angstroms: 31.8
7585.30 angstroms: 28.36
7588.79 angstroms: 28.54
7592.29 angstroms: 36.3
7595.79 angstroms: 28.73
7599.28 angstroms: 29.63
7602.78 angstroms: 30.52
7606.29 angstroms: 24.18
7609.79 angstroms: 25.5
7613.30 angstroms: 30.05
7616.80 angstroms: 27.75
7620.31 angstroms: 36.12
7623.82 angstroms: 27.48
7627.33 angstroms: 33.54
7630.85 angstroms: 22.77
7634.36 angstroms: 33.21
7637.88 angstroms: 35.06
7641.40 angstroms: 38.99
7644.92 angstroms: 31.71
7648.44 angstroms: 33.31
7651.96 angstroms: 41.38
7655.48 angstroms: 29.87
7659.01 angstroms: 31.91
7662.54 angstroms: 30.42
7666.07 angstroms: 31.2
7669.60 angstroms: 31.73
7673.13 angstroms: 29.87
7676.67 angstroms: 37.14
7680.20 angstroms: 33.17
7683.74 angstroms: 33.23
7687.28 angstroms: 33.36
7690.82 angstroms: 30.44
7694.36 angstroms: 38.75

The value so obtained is 3.62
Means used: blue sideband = 30.2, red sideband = 33.6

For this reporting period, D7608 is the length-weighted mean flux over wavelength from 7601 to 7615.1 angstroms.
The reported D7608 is 27.6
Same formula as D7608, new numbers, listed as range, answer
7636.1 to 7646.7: 35.2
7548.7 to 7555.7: 29.1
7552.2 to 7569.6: 28.2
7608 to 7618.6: 27.8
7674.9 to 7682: 35.2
